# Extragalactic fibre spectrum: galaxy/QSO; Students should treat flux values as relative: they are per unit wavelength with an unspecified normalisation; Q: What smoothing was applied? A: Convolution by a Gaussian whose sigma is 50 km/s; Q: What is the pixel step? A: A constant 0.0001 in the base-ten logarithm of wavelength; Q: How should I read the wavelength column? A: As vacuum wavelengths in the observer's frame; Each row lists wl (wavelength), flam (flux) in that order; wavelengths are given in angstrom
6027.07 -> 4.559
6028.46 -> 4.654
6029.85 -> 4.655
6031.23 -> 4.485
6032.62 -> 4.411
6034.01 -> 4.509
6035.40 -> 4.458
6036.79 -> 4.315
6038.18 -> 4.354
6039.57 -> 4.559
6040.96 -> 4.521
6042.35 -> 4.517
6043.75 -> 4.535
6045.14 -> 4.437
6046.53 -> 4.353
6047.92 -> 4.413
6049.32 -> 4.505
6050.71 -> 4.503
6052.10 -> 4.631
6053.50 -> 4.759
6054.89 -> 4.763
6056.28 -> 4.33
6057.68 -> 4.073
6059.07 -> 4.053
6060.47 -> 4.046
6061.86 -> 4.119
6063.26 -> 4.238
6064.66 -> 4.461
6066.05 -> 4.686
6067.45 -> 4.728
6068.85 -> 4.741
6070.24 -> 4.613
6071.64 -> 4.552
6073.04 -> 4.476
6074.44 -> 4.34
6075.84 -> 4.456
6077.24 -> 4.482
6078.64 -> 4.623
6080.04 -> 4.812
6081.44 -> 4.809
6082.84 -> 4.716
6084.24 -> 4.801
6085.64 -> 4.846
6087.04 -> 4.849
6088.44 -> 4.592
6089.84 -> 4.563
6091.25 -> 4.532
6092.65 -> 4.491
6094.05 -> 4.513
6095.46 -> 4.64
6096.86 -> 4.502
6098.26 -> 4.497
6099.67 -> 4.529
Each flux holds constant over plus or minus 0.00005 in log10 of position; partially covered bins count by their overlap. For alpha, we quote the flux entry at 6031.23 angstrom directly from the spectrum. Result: 4.485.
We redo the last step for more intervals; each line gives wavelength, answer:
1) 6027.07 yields 4.559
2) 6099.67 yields 4.529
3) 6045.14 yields 4.437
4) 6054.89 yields 4.763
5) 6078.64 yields 4.623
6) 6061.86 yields 4.119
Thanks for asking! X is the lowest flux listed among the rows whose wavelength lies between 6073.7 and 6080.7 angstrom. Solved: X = 4.34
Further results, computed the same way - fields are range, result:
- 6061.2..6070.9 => 4.119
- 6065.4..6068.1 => 4.686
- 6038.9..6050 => 4.353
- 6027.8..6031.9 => 4.485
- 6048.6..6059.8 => 4.053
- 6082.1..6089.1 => 4.592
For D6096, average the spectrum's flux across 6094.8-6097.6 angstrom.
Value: 4.58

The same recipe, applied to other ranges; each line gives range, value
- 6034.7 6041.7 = 4.44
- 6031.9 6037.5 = 4.42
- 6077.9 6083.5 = 4.74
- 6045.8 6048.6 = 4.39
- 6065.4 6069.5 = 4.71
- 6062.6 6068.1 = 4.53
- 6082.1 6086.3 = 4.79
